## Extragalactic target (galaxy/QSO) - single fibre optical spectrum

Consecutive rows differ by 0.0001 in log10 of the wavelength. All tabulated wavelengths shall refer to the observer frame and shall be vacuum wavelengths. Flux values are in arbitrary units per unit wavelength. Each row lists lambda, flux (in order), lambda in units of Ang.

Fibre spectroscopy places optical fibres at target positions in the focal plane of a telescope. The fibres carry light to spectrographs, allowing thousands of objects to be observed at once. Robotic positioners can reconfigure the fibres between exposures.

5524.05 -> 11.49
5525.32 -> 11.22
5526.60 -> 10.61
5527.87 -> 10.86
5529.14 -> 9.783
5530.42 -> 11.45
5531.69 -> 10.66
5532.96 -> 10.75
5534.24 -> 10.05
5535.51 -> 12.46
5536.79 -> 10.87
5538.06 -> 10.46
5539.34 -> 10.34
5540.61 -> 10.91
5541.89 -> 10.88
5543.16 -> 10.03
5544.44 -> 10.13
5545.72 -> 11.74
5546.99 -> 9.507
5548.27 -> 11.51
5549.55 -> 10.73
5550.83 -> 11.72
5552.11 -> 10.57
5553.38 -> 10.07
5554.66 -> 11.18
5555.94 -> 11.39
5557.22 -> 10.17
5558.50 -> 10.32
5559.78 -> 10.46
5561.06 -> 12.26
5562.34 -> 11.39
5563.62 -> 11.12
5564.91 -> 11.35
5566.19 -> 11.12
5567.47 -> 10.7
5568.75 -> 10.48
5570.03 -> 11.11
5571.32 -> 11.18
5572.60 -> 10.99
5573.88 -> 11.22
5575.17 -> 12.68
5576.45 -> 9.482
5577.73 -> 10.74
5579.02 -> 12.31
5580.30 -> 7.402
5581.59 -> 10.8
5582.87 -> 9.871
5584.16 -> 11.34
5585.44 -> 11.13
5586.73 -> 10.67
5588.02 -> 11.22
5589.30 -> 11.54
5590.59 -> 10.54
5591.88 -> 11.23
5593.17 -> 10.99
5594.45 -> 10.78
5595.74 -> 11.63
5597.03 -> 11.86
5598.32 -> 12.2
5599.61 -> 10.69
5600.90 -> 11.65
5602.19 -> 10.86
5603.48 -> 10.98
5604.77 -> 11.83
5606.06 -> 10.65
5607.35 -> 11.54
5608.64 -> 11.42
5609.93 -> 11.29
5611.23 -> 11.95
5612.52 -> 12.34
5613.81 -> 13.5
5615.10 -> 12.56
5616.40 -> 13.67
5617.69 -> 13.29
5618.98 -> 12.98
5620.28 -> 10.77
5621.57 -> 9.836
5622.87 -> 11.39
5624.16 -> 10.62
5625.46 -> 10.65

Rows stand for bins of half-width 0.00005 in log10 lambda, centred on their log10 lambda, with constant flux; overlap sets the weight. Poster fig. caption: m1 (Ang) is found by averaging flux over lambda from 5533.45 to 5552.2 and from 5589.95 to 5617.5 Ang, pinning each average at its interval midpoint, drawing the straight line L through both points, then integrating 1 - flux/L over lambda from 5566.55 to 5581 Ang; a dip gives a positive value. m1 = 0.6 Ang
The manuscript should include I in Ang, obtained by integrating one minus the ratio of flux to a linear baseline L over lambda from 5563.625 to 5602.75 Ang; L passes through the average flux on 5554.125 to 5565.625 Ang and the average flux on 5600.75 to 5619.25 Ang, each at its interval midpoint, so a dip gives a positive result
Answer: 1.8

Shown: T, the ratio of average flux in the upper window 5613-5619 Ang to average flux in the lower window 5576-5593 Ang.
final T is 1.24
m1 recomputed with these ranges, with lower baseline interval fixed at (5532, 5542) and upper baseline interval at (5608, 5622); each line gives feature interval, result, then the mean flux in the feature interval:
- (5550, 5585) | 1.50 Ang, 10.9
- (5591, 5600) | 0.38 Ang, 11.3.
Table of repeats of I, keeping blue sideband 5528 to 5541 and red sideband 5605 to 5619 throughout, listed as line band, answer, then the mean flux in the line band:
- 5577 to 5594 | 1.45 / 10.7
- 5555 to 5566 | 0.20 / 11.1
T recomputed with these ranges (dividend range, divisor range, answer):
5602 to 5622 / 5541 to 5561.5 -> 1.10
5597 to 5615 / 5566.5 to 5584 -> 1.09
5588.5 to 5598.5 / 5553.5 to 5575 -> 1.02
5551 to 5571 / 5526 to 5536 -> 1.01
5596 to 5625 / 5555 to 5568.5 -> 1.06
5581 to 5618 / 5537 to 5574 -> 1.06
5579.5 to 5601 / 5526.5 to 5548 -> 1.02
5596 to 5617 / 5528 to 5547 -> 1.10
